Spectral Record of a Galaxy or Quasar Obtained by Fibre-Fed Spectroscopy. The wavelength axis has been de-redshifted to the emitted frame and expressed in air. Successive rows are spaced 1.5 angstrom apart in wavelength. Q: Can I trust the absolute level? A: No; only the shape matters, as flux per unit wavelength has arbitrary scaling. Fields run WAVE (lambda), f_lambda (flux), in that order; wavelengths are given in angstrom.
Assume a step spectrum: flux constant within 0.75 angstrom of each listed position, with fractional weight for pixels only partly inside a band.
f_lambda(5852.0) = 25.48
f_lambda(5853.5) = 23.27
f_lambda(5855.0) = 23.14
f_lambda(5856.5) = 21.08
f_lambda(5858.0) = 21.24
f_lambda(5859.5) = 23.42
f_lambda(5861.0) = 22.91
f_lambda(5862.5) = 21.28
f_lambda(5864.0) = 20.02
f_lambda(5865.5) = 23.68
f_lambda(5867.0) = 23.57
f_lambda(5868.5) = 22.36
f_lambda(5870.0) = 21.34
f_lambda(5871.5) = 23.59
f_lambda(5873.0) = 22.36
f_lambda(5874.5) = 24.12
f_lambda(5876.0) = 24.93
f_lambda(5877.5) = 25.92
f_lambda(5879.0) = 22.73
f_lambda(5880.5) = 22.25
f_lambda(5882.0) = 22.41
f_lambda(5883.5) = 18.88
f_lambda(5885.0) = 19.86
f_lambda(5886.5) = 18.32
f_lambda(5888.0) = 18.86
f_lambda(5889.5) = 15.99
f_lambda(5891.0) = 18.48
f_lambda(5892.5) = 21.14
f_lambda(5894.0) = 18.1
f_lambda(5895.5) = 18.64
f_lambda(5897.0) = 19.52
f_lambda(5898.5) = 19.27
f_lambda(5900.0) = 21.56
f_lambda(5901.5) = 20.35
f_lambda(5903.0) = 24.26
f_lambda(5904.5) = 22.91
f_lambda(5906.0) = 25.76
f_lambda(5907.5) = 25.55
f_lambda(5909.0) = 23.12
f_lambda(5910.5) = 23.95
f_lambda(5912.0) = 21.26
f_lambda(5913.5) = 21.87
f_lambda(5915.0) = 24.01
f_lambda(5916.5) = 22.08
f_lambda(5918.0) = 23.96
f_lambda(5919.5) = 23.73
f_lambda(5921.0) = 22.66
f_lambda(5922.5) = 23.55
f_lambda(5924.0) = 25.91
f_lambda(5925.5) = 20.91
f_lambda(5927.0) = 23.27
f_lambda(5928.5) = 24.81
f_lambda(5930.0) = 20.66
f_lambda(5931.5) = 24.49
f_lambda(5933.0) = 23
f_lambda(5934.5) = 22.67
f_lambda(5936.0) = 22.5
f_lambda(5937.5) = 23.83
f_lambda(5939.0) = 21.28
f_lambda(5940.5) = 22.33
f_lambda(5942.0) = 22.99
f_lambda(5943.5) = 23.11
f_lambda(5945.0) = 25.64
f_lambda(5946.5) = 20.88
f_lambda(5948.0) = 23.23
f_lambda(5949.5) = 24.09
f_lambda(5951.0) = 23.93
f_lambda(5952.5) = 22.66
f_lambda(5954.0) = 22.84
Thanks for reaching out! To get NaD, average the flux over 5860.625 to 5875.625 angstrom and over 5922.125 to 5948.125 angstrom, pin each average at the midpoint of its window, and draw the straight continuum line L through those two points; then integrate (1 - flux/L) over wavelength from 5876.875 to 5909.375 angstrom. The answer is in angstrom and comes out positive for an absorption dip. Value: 2.4 angstrom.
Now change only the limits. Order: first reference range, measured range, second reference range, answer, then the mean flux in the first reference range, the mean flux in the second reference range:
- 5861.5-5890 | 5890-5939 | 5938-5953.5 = 0.2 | 21.8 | 23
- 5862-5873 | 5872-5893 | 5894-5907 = 0.7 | 22.3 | 21.4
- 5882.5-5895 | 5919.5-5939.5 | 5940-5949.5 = -1.1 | 18.8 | 23.1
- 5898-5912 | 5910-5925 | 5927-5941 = -0.2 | 22.9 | 22.9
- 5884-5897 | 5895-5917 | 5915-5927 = -1.3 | 18.7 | 23.3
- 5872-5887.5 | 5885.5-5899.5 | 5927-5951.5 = 2.2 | 22.1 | 23.1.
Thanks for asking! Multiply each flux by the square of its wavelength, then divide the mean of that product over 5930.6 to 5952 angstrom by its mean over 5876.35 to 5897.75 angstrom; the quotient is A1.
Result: 1.17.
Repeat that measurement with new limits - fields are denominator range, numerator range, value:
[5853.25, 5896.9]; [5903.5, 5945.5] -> 1.10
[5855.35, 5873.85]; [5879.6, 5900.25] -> 0.88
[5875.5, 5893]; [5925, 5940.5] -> 1.11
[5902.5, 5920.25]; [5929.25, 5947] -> 0.98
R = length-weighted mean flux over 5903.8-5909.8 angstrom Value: 24.3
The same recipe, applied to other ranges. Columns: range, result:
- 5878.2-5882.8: 22.5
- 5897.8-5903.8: 21.4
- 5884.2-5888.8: 19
